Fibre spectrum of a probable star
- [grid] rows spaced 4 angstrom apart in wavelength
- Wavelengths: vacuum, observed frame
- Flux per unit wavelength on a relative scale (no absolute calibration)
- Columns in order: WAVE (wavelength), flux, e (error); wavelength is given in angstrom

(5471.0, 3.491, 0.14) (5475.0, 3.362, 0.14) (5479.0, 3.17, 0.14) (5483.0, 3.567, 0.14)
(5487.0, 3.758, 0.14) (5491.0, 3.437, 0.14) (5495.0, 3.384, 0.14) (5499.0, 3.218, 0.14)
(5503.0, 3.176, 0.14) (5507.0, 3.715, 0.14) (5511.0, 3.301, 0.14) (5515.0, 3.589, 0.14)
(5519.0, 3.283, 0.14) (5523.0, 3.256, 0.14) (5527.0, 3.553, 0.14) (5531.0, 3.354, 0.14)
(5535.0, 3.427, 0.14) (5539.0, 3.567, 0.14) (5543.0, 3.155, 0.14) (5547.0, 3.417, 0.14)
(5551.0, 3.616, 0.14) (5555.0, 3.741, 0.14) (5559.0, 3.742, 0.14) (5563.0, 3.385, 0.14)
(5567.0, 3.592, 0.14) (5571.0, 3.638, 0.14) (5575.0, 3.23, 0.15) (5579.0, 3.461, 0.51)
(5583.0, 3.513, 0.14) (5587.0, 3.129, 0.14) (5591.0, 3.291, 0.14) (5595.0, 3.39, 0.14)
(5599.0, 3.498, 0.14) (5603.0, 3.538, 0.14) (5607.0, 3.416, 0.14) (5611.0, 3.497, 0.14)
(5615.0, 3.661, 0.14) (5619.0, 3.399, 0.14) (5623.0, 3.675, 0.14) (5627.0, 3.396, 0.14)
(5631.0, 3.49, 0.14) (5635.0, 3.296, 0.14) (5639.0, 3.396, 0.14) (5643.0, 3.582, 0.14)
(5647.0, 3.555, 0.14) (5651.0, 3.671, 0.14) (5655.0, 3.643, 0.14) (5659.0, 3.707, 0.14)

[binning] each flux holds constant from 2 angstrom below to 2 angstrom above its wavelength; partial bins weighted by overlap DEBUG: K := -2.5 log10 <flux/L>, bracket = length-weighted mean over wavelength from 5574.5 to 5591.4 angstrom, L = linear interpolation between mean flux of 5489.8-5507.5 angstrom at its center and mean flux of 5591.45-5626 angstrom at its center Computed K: 0.04 mag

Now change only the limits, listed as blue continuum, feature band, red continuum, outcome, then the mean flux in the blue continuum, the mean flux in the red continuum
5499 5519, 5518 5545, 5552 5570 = 0.04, 3.41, 3.62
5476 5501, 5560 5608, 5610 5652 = 0.02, 3.42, 3.51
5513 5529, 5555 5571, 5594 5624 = -0.04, 3.42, 3.51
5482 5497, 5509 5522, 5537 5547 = 0.02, 3.53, 3.37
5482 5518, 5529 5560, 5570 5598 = -0.03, 3.45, 3.37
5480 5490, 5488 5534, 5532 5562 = 0.05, 3.59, 3.51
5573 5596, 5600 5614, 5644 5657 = -0.02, 3.33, 3.62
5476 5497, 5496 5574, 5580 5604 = -0.01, 3.46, 3.39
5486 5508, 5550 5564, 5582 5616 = -0.07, 3.42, 3.43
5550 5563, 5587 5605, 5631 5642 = 0.04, 3.66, 3.39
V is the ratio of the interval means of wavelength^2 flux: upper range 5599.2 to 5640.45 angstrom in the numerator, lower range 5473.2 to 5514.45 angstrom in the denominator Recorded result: 1.1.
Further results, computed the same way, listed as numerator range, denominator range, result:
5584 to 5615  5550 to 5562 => 0.94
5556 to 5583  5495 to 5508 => 1.08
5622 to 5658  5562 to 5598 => 1.06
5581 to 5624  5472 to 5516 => 1.05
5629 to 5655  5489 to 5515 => 1.09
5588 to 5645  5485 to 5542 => 1.05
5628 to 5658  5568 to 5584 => 1.04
